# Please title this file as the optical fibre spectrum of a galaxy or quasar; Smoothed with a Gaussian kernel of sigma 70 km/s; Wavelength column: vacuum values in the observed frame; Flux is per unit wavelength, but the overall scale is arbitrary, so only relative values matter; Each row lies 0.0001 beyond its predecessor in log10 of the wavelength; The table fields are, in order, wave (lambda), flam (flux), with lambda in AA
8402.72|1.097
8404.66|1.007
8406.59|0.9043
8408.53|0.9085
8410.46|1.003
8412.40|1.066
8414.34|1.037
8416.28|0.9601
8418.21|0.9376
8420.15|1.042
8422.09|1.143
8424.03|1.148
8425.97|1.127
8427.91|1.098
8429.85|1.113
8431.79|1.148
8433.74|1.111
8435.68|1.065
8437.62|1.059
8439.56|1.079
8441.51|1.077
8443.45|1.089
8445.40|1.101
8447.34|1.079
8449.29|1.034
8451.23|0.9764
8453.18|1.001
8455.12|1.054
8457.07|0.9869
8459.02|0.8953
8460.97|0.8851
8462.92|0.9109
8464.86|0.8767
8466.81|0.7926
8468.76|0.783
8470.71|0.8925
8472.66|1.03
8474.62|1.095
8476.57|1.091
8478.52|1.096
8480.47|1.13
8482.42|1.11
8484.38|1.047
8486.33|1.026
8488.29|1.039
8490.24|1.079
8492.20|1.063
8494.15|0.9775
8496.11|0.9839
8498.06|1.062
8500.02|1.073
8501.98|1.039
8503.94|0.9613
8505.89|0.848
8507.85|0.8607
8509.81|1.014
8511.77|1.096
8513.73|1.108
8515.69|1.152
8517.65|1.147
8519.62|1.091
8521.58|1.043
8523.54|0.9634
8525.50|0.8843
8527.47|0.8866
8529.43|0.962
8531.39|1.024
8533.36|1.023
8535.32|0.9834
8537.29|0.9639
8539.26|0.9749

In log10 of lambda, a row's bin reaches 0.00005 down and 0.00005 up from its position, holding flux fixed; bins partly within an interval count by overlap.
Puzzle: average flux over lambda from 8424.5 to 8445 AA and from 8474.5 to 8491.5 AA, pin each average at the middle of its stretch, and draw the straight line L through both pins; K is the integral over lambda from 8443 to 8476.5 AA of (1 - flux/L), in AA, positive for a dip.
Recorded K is 3.60 AA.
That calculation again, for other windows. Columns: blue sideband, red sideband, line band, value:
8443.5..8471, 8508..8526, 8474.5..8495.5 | -1.42 AA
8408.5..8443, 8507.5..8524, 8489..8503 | 0.32 AA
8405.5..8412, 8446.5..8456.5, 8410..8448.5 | -3.40 AA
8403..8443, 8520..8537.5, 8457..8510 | 1.10 AA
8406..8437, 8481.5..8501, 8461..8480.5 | 1.67 AA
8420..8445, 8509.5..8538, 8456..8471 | 2.75 AA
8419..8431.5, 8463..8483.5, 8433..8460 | 0.35 AA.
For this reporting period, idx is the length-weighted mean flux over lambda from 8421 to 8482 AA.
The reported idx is 1.03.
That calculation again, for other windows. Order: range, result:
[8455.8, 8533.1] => 1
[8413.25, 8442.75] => 1.08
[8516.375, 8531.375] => 1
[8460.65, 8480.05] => 0.953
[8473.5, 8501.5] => 1.06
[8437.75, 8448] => 1.08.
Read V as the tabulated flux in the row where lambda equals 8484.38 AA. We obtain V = 1.047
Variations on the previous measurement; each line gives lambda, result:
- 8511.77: 1.096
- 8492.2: 1.063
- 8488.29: 1.039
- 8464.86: 0.8767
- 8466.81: 0.7926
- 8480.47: 1.13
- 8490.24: 1.079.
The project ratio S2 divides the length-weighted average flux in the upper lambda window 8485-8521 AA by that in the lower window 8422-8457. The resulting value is 0.96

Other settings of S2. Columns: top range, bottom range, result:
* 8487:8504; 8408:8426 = 1.00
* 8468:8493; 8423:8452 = 0.95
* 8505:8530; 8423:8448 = 0.91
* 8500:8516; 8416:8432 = 0.93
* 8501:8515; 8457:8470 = 1.14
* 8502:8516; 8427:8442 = 0.92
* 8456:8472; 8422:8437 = 0.79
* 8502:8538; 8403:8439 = 0.95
